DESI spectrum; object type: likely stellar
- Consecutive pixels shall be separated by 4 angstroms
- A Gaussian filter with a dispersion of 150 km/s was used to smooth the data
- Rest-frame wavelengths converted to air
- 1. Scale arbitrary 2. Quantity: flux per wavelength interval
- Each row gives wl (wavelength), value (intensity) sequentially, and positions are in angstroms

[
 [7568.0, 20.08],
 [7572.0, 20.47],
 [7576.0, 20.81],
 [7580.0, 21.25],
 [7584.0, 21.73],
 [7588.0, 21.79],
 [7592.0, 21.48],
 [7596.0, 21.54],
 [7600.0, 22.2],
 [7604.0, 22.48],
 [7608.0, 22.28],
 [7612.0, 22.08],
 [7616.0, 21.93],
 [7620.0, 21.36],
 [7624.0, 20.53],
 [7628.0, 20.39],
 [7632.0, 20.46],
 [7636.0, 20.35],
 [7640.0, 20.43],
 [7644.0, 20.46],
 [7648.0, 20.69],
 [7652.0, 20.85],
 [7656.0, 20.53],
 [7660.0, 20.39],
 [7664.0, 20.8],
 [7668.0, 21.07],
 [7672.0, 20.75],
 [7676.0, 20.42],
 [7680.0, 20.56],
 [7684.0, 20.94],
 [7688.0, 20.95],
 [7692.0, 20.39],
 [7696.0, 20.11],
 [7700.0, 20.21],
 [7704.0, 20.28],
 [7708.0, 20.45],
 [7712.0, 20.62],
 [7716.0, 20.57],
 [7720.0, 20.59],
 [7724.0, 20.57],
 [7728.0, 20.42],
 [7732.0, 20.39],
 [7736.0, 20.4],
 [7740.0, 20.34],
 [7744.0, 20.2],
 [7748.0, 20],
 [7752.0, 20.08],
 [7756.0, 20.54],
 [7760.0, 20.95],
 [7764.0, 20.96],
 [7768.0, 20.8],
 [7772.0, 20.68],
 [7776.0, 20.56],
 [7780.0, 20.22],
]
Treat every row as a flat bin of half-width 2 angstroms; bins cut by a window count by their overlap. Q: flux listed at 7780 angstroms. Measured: 20.22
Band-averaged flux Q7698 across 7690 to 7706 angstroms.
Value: 20.2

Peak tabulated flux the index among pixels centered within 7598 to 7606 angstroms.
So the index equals 22.48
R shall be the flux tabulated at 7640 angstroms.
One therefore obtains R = 20.43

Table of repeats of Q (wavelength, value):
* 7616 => 21.93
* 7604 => 22.48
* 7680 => 20.56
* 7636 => 20.35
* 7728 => 20.42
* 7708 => 20.45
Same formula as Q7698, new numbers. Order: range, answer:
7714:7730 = 20.5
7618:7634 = 20.7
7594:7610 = 22.1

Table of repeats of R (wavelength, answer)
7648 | 20.69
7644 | 20.46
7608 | 22.28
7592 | 21.48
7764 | 20.96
